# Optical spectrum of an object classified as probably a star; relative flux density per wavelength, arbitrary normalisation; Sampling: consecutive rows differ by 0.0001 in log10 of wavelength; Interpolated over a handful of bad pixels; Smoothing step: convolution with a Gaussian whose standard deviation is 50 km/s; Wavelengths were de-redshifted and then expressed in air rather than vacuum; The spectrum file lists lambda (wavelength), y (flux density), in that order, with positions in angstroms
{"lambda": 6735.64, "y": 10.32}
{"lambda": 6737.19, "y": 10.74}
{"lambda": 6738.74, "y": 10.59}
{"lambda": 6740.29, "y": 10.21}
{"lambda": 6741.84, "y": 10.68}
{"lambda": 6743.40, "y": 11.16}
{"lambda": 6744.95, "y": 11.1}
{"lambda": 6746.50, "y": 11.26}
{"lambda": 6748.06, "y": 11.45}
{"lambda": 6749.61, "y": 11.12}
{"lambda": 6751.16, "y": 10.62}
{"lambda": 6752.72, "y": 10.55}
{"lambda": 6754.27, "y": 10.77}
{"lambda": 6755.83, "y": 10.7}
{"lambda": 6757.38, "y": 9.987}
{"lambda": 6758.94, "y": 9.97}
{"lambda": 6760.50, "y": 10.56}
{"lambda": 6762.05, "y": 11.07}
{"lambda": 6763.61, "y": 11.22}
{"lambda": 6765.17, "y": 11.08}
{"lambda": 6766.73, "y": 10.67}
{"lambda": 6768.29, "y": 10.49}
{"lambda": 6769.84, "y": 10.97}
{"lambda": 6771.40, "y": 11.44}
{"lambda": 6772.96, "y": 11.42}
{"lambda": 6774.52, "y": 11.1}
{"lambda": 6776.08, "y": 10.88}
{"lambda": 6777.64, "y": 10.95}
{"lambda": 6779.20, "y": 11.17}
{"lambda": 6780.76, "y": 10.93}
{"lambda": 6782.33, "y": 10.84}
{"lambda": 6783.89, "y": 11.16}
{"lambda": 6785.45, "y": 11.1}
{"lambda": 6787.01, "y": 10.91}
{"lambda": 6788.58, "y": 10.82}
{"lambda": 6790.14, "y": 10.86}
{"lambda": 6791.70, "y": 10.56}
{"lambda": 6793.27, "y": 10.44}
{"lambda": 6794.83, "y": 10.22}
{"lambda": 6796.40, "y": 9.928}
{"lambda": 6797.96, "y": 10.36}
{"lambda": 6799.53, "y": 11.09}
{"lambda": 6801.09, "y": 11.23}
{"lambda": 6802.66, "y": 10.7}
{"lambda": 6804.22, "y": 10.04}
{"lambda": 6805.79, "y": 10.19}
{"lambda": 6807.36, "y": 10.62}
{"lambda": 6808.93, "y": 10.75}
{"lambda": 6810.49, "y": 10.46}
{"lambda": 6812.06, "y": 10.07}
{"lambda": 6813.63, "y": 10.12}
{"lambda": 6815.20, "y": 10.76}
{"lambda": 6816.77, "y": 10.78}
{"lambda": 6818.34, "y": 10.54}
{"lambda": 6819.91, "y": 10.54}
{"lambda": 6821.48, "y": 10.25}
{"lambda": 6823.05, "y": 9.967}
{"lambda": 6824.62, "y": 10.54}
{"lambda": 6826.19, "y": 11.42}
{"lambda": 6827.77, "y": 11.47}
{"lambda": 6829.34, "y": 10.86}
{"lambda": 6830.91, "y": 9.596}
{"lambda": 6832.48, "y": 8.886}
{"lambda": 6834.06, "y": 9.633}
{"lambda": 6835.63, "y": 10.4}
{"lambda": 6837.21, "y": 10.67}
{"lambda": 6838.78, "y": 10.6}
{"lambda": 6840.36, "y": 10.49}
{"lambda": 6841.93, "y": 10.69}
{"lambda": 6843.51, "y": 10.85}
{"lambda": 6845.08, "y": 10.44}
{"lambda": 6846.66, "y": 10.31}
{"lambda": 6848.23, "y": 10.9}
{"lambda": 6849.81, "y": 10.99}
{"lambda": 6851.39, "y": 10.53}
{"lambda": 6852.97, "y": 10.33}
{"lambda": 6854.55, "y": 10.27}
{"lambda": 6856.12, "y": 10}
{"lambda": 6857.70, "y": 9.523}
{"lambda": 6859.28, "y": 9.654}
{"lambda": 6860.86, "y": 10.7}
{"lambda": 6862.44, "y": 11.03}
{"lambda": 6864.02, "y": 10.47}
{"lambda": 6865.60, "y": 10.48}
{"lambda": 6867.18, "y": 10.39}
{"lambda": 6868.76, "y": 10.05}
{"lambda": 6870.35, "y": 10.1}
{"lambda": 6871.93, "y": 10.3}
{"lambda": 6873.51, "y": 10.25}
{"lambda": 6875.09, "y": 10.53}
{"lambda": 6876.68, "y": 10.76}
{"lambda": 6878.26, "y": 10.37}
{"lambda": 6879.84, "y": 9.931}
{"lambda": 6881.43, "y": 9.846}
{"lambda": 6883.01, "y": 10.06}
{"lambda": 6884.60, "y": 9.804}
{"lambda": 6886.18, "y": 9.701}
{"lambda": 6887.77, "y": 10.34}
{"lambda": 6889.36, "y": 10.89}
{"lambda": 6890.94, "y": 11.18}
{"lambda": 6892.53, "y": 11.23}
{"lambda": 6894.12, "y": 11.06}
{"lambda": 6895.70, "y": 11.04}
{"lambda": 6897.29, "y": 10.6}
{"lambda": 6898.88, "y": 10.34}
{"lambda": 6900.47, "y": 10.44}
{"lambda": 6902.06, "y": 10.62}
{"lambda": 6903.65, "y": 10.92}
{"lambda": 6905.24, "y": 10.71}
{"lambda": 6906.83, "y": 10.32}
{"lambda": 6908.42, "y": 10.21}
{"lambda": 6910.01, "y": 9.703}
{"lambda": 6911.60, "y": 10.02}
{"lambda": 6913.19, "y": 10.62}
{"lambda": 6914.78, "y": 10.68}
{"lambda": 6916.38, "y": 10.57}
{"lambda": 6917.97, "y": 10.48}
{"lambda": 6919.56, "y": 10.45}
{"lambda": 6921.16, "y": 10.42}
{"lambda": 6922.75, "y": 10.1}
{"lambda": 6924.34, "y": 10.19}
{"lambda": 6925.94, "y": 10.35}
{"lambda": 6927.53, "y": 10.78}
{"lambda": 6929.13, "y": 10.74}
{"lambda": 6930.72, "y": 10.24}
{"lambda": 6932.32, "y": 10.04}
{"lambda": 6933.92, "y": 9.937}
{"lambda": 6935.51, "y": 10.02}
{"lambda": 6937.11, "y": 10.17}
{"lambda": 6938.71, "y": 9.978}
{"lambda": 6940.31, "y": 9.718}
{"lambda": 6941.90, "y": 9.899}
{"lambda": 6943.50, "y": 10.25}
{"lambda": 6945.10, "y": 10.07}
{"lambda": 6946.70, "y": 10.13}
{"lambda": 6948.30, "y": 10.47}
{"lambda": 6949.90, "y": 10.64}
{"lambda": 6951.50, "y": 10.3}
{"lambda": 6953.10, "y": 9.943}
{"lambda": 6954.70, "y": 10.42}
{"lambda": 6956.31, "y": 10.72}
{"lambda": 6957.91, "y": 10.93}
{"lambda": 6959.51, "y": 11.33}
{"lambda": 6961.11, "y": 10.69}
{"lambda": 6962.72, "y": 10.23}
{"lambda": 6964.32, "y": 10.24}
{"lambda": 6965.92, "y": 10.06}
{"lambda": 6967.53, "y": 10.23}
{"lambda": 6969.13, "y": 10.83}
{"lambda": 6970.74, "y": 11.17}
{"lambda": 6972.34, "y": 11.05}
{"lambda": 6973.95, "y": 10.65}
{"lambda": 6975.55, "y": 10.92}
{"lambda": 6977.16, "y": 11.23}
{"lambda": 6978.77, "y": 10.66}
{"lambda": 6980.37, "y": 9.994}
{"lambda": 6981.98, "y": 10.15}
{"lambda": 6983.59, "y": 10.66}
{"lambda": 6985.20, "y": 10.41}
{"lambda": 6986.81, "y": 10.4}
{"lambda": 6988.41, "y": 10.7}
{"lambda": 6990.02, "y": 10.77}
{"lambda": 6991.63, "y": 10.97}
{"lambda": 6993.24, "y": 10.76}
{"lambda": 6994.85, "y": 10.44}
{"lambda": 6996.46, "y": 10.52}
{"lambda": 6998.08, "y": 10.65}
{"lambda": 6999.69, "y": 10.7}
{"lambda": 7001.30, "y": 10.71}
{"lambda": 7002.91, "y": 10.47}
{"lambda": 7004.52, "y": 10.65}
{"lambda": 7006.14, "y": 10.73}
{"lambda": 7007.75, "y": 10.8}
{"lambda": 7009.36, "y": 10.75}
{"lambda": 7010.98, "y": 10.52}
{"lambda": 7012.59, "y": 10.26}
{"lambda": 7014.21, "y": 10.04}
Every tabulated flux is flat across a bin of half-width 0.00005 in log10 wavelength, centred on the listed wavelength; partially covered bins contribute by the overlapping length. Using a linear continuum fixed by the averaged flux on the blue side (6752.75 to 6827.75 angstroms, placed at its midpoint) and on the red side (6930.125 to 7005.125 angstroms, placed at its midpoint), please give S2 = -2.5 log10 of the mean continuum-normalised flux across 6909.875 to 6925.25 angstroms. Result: 0.02 mag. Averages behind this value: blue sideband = 10.7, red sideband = 10.5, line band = 10.3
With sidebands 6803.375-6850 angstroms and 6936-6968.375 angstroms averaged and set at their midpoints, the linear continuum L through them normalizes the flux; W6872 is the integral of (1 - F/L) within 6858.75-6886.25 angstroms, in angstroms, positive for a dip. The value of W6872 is 0.4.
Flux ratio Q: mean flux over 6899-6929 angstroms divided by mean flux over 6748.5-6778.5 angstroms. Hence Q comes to 1.0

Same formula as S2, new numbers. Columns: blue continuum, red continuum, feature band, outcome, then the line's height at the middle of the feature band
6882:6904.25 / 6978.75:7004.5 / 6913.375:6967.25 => 0.02 mag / 10.6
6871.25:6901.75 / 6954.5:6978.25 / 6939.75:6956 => 0.05 mag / 10.7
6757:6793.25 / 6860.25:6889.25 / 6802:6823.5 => 0.02 mag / 10.7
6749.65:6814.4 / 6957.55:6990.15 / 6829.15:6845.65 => 0.04 mag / 10.7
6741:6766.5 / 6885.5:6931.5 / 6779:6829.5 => 0.01 mag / 10.7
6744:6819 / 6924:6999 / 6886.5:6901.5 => -0.02 mag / 10.6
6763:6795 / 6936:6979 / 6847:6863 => 0.04 mag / 10.7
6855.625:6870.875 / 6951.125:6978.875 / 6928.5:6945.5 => 0.05 mag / 10.5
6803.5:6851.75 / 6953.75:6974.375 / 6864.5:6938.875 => 0.02 mag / 10.6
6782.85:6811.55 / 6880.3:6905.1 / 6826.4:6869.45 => 0.02 mag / 10.6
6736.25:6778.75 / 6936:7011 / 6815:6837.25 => 0.04 mag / 10.7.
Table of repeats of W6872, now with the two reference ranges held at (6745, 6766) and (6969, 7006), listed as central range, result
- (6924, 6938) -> 0.6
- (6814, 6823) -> 0.2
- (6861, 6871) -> 0.3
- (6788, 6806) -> 0.4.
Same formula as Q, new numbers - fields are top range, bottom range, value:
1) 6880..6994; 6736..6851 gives 0.98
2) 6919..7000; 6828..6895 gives 1.01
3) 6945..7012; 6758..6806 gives 0.98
